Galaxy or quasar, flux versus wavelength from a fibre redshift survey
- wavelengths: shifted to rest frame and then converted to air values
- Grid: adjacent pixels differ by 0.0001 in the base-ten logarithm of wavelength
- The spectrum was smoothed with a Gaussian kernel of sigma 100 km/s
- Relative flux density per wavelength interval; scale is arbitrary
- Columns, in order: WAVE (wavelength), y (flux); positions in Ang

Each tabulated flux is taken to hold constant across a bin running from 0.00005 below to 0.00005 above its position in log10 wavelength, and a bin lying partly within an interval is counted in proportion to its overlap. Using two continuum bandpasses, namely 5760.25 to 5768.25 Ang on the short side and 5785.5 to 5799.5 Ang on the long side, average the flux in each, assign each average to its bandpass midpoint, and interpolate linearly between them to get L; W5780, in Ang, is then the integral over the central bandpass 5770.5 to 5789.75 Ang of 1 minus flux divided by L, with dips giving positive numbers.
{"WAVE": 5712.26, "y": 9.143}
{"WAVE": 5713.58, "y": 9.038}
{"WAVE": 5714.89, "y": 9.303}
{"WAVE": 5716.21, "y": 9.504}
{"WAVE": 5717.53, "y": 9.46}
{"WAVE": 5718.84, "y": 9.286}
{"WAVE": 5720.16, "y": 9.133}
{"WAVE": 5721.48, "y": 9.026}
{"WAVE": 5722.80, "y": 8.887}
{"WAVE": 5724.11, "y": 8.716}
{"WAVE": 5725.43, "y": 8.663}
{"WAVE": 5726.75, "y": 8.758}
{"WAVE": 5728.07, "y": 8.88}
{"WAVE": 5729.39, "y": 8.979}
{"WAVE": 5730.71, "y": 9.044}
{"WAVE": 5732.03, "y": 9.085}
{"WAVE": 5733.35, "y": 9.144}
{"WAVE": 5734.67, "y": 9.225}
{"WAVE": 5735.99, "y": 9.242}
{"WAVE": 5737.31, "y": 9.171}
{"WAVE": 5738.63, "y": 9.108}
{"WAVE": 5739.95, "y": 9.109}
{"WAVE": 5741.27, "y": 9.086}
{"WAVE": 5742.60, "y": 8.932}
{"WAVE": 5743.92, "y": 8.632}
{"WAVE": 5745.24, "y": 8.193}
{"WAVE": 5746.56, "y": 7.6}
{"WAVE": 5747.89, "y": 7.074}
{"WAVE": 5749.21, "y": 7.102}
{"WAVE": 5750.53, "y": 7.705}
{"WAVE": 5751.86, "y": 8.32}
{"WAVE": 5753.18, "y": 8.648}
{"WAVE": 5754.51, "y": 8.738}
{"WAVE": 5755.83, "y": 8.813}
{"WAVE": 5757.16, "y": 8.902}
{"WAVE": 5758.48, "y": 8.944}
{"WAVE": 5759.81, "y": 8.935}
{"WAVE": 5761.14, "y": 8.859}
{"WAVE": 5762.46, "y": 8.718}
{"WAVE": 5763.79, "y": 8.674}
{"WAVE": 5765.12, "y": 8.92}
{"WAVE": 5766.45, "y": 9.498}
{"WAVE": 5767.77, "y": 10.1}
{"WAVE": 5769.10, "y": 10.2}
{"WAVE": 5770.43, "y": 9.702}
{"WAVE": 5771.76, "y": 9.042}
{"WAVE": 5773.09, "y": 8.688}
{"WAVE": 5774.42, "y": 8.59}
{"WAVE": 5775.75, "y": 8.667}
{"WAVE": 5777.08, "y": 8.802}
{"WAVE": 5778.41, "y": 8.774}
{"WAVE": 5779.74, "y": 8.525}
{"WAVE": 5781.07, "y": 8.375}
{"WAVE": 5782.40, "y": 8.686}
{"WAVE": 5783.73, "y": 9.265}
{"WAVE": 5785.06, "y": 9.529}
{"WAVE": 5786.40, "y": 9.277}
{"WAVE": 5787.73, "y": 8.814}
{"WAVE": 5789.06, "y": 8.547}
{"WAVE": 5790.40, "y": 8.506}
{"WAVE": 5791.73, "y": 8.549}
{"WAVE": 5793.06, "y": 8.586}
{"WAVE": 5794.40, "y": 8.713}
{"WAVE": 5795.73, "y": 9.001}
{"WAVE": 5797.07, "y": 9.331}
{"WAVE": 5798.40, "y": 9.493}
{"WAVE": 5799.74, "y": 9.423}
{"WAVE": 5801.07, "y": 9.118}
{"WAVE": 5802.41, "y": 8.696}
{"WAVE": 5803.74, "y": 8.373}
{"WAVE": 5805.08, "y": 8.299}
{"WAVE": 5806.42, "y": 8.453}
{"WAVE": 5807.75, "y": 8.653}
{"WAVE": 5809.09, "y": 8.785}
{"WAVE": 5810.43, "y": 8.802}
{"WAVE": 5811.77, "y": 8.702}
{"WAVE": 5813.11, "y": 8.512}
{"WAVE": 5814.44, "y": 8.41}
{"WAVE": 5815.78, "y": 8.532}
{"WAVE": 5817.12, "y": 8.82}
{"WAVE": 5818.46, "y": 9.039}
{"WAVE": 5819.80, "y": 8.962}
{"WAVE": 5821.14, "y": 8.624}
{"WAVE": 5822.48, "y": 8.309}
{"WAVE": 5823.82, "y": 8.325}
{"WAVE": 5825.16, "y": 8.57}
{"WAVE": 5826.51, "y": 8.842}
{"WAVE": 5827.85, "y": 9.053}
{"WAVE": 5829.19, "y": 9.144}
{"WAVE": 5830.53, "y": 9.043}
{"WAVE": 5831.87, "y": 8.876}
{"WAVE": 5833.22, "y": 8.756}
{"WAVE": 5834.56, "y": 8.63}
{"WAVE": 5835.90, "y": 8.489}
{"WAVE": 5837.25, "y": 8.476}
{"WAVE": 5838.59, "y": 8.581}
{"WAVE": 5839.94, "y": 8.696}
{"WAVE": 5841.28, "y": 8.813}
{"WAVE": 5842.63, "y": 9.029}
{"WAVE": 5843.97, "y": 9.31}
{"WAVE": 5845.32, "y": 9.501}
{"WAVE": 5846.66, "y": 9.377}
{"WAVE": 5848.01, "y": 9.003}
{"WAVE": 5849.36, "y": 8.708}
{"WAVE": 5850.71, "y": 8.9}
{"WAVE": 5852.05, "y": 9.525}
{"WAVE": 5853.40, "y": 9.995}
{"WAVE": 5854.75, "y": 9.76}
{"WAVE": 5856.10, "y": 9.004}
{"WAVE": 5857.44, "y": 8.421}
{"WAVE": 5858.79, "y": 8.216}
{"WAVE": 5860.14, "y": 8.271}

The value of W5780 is 0.29 Ang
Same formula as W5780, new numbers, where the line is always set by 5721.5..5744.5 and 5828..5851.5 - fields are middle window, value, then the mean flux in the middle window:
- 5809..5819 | 0.3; 8.69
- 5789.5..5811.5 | 0.4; 8.79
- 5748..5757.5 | 0.8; 8.23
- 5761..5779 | -0.3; 9.1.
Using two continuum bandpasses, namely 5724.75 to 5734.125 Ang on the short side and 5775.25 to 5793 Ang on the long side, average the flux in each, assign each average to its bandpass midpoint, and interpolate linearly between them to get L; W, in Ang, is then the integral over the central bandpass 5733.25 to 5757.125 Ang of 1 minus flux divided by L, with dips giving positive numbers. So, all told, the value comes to 0.9 Ang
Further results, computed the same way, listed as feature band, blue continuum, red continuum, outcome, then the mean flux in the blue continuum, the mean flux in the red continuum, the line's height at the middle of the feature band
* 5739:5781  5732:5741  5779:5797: 1.3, 9.16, 8.81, 9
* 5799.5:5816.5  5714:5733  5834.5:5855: 0.7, 9.05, 9.05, 9.05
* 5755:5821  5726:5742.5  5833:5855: 1.1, 9.06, 9.02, 9.04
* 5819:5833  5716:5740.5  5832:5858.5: 0.3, 9.07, 8.98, 9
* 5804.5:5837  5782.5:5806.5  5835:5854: 1.0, 8.89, 9.02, 8.96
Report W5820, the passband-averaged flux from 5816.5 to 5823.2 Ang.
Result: 8.75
